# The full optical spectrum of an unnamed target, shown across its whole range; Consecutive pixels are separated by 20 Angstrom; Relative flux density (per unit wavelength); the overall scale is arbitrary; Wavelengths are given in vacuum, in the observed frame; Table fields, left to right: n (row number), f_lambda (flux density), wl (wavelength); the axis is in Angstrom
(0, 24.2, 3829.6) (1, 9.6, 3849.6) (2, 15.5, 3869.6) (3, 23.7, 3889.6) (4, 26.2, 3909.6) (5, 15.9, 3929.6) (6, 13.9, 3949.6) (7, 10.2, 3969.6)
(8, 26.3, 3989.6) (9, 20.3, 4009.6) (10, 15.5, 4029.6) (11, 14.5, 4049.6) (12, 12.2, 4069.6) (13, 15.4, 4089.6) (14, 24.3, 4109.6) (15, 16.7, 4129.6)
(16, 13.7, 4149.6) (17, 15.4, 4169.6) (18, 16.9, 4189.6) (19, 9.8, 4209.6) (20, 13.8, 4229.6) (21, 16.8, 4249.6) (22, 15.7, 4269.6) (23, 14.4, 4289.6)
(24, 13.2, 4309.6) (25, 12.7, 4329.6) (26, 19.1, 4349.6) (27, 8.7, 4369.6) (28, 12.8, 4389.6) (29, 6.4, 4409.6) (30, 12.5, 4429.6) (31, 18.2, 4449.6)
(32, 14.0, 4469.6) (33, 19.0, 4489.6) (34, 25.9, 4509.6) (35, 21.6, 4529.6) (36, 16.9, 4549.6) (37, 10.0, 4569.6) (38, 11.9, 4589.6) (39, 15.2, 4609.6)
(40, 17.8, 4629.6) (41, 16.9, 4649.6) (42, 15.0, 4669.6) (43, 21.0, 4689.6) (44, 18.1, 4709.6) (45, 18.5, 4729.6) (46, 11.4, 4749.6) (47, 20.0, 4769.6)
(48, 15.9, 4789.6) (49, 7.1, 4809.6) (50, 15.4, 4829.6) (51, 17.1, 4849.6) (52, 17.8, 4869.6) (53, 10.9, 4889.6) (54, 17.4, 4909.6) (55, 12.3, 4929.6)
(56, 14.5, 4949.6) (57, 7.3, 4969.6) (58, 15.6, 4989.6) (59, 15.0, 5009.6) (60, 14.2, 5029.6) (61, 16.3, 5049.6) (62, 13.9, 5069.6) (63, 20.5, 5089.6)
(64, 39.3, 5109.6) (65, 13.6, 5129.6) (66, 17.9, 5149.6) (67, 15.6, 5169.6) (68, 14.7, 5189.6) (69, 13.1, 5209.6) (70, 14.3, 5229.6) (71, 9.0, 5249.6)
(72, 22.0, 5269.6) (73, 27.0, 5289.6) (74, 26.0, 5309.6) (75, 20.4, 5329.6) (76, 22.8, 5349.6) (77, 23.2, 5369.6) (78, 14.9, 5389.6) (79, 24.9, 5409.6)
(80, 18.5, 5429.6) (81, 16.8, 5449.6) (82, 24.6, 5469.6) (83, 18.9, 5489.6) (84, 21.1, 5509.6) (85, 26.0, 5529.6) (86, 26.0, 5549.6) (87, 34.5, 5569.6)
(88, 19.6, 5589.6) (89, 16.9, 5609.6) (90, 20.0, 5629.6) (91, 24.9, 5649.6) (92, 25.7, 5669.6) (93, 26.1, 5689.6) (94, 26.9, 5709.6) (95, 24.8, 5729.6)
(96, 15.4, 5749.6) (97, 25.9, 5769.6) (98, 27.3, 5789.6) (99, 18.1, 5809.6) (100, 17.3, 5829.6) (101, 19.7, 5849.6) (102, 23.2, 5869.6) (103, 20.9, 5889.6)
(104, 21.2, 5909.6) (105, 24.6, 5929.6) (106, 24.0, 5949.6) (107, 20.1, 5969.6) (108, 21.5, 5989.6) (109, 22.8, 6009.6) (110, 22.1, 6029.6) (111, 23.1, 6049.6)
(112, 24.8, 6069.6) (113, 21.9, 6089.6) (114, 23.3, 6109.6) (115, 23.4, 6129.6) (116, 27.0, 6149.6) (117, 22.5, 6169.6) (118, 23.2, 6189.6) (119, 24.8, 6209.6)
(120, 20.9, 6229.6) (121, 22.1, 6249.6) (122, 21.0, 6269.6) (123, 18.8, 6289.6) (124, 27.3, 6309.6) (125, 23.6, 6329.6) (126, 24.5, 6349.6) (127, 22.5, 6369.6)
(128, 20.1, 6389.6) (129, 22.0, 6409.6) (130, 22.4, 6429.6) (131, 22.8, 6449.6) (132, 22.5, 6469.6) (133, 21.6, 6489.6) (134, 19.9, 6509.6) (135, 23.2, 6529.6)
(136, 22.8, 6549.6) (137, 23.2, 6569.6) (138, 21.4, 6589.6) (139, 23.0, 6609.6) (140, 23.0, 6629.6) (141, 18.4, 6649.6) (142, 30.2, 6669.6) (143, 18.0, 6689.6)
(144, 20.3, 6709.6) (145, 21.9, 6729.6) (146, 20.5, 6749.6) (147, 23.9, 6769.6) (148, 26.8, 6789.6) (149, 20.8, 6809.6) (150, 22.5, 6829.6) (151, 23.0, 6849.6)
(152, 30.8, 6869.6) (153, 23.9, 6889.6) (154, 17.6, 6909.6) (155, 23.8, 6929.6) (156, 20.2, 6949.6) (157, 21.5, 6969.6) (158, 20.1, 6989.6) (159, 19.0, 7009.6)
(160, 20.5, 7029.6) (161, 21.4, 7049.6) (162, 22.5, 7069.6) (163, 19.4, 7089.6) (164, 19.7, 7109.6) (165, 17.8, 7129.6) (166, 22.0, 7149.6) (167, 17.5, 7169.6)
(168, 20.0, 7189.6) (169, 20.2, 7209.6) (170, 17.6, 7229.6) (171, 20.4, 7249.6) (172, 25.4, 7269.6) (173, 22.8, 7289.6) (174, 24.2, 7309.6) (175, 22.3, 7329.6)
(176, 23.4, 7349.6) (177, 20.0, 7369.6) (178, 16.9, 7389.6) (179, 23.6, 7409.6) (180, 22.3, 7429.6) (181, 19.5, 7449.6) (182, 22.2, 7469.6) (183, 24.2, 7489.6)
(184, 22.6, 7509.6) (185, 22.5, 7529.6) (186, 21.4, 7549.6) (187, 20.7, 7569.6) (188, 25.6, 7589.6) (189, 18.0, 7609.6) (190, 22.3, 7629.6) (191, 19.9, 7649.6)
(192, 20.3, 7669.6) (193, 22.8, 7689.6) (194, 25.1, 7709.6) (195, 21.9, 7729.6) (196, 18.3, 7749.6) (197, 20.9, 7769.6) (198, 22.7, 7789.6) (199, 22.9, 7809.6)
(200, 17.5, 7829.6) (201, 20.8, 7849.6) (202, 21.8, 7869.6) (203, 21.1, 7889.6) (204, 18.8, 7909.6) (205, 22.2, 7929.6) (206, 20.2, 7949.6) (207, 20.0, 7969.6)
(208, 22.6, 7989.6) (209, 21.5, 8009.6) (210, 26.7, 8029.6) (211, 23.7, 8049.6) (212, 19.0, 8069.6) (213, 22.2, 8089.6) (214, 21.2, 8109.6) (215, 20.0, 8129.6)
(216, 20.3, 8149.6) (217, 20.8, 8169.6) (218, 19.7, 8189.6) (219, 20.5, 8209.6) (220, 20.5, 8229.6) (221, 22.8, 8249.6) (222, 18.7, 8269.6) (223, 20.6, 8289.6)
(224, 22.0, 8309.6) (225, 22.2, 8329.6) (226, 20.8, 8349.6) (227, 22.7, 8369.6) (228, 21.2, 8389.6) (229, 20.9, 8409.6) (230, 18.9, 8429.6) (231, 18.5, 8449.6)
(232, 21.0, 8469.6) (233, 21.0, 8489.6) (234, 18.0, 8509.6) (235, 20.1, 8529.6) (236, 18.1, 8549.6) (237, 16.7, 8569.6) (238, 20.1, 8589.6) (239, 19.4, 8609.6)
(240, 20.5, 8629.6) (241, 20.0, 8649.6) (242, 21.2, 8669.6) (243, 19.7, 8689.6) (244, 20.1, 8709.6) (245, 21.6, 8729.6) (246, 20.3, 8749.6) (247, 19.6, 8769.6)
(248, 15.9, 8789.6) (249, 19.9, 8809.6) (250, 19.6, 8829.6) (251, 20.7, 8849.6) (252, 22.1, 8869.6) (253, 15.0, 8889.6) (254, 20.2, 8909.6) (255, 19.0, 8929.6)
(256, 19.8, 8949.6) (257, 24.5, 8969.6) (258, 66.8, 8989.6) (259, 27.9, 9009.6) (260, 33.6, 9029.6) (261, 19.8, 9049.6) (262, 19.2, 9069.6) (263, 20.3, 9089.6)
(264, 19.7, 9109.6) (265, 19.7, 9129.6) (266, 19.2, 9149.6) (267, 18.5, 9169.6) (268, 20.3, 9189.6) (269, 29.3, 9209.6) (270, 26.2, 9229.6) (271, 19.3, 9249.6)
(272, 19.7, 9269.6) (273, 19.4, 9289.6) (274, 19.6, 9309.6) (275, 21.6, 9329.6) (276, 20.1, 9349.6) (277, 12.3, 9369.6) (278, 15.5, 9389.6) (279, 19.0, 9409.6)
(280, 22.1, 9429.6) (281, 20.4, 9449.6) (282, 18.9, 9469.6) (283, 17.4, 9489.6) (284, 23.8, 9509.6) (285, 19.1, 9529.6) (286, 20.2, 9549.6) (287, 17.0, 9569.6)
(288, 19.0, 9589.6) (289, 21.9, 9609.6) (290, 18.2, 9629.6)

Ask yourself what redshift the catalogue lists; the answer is 0.370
